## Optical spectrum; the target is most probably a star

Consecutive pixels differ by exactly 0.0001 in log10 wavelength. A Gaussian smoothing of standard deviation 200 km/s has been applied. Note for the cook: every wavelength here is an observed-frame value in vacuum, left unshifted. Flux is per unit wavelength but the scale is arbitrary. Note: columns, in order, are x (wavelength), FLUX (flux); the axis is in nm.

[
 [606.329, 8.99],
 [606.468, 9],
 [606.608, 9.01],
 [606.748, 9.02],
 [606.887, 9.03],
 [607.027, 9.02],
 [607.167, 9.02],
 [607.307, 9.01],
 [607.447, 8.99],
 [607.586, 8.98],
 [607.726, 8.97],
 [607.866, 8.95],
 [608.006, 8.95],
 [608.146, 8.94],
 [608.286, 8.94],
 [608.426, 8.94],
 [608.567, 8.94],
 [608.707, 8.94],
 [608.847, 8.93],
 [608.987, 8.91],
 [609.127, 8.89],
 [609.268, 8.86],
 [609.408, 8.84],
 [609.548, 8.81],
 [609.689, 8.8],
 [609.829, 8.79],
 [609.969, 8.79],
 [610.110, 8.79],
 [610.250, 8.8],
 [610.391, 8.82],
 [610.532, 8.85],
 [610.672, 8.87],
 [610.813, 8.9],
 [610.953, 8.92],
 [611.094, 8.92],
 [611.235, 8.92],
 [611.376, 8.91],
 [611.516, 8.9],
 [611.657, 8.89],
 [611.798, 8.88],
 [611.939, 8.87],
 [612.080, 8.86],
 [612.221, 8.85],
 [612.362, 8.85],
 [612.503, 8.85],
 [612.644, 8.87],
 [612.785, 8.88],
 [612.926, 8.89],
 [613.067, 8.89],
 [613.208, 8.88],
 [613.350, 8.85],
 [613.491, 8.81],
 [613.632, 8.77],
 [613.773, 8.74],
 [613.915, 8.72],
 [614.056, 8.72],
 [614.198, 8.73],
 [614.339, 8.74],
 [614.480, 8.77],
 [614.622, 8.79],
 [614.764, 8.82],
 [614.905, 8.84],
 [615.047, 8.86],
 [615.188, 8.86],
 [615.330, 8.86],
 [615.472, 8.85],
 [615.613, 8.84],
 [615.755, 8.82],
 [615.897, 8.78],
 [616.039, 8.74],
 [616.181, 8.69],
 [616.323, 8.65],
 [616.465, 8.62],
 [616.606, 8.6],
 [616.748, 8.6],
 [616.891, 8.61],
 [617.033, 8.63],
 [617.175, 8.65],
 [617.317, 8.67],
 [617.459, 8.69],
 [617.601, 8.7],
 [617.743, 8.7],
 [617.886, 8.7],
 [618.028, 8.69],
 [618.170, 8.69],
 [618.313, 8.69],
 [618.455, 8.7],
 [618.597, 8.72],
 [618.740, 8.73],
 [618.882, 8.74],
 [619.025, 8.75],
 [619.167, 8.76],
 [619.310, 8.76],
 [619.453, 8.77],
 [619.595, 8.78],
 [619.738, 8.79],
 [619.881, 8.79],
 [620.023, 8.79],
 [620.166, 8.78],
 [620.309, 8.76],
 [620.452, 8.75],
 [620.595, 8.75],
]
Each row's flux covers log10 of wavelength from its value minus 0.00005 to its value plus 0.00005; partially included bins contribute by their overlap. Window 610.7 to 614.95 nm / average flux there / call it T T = 8.84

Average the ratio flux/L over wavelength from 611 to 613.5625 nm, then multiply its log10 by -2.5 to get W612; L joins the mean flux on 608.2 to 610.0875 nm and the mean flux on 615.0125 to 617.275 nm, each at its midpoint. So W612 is -0.01 mag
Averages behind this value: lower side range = 8.87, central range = 8.88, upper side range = 8.73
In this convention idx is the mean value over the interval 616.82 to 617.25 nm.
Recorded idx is 8.64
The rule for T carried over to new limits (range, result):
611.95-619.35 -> 8.76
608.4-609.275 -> 8.91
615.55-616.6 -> 8.73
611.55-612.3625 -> 8.86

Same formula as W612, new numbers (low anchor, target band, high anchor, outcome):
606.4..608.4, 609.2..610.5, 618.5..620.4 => 0.02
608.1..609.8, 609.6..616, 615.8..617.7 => -0.01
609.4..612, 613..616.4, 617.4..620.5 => 0.00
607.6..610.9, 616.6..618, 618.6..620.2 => 0.02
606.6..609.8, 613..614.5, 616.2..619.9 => 0.00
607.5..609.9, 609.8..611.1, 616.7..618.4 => 0.00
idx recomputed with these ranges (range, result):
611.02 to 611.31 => 8.89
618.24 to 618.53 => 8.7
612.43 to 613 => 8.88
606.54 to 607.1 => 9.02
